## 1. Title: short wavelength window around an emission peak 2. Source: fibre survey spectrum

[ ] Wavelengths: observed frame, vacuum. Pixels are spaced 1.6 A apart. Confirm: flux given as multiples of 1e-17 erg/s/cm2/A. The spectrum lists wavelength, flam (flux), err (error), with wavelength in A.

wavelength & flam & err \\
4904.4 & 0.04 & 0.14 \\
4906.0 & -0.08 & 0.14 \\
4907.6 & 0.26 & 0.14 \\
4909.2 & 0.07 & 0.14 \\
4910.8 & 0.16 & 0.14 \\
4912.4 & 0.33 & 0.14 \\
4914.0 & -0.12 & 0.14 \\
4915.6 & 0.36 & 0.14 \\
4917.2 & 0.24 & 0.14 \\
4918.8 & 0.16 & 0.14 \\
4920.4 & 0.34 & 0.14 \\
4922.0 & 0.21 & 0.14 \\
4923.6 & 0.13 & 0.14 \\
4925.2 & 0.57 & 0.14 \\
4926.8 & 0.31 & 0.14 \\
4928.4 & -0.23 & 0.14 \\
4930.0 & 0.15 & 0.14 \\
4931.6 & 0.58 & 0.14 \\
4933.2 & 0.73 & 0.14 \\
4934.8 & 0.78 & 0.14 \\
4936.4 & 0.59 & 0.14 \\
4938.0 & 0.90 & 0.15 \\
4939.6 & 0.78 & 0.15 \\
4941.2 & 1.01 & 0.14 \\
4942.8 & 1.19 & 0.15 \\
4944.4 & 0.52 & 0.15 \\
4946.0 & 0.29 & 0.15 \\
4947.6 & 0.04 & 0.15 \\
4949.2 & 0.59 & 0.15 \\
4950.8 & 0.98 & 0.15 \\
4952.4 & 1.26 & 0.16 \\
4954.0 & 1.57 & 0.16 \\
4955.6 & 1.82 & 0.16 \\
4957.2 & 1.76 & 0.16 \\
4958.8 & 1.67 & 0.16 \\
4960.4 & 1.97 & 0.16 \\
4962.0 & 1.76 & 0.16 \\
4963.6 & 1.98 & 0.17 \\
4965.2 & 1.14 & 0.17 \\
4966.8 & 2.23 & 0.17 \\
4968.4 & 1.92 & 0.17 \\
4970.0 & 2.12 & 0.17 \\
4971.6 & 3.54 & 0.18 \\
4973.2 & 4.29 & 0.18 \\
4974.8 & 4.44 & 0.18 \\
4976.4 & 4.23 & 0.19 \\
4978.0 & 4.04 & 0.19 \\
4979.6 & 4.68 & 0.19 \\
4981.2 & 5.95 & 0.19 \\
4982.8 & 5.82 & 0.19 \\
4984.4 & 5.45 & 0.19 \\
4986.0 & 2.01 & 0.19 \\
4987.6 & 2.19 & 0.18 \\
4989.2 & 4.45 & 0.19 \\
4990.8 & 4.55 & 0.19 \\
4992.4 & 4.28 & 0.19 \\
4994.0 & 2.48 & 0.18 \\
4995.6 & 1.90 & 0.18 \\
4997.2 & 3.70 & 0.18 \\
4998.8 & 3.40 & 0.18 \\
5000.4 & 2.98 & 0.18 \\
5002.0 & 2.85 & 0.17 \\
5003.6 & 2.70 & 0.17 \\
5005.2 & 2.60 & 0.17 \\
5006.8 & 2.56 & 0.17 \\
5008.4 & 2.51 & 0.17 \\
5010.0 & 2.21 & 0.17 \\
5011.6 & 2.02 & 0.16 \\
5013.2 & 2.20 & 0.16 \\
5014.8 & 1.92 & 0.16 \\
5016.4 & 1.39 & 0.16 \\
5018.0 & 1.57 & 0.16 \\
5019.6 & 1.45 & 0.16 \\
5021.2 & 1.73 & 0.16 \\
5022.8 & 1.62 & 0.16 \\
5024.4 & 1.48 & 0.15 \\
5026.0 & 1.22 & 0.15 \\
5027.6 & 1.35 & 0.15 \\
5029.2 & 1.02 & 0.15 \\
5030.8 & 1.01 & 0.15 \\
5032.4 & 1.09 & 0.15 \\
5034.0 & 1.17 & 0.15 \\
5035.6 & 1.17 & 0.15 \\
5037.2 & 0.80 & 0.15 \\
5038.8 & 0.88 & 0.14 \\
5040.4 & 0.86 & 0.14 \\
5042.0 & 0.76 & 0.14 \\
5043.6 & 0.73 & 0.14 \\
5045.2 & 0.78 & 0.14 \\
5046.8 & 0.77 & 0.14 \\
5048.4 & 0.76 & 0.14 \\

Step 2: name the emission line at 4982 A Ly-alpha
